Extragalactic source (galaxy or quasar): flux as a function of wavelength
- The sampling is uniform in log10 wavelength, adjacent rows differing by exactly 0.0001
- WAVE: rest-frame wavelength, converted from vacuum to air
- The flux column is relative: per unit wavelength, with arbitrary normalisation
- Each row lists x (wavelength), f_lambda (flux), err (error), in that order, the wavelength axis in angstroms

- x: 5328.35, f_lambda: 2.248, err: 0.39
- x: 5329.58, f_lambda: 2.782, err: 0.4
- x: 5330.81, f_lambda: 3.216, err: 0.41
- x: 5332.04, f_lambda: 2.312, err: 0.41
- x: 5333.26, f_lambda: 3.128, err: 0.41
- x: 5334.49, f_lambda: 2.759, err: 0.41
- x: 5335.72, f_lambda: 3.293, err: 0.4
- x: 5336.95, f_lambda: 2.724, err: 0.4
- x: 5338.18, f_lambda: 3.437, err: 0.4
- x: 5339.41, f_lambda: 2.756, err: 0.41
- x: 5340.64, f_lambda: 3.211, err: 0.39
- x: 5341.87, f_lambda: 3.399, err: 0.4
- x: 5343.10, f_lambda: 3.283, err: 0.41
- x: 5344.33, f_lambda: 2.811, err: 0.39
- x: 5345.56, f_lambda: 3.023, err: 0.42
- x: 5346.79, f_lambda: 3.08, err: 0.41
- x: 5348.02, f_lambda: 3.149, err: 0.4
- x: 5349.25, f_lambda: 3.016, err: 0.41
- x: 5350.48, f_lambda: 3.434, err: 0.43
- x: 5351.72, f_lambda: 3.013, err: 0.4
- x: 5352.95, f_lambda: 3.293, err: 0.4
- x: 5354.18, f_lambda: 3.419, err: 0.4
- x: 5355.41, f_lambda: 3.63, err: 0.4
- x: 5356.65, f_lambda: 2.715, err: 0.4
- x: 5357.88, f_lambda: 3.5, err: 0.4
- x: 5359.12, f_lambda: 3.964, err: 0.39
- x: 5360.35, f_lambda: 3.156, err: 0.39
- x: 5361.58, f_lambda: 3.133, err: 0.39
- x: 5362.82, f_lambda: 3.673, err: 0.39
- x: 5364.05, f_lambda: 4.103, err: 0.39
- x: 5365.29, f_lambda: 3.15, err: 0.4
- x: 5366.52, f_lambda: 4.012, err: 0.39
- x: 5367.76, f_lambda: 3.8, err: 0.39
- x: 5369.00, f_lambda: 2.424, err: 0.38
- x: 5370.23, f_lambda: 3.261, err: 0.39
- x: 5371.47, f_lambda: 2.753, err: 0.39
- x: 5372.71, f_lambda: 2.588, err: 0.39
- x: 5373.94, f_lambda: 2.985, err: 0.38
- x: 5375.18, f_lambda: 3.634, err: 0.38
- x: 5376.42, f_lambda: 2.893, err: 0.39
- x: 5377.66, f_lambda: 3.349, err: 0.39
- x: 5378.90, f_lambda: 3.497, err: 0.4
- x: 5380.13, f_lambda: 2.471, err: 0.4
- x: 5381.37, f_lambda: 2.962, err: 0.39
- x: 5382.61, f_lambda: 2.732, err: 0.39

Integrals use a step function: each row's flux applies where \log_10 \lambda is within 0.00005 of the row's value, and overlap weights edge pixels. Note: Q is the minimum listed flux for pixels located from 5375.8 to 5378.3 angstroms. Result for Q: 2.893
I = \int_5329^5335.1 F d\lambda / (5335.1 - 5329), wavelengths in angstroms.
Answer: 2.84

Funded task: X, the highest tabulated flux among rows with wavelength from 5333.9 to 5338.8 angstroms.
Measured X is 3.437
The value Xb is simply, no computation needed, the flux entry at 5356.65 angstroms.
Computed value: 2.715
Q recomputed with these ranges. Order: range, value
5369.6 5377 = 2.588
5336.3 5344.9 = 2.724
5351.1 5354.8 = 3.013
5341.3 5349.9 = 2.811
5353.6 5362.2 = 2.715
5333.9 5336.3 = 2.759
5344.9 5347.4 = 3.023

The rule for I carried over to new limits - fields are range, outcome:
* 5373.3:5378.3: 3.21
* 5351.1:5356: 3.34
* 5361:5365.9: 3.51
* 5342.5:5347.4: 3.05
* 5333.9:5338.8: 3.05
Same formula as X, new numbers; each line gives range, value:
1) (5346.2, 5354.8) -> 3.434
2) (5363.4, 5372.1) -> 4.103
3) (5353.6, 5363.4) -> 3.964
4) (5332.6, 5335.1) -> 3.128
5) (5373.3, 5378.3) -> 3.634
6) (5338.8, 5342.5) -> 3.399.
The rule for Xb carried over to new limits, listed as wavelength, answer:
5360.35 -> 3.156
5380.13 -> 2.471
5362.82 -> 3.673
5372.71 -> 2.588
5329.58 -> 2.782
